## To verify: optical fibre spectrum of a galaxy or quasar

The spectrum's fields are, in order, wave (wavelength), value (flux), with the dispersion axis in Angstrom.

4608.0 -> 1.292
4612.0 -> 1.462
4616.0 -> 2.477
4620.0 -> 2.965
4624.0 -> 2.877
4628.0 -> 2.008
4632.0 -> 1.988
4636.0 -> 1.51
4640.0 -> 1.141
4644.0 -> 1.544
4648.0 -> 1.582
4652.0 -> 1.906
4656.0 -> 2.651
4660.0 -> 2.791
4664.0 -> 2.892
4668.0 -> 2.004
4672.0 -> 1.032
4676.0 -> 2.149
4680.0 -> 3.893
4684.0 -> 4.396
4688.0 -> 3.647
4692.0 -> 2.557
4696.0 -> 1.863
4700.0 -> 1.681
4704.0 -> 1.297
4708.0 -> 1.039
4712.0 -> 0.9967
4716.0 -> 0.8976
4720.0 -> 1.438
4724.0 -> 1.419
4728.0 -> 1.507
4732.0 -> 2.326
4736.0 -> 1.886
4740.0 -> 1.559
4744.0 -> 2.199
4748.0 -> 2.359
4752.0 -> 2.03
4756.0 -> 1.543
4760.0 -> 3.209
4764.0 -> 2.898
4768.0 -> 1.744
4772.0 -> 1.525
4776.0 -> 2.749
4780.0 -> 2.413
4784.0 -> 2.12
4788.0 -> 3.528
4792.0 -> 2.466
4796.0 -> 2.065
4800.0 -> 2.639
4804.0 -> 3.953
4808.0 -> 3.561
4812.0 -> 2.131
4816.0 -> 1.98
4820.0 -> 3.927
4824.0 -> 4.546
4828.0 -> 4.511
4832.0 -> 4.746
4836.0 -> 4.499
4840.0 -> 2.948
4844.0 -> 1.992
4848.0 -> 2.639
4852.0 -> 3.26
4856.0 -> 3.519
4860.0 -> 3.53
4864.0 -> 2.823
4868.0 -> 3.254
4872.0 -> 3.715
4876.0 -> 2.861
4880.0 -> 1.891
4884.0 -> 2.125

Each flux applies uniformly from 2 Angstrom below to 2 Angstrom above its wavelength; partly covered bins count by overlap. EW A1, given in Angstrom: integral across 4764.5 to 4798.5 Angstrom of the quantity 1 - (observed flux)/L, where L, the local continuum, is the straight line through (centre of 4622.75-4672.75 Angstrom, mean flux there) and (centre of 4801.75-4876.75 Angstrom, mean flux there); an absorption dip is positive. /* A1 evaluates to 7.1 Angstrom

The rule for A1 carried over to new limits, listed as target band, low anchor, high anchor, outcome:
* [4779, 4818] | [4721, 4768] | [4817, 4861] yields 3.22 Angstrom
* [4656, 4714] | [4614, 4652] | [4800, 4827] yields 1.12 Angstrom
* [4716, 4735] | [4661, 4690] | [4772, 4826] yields 8.38 Angstrom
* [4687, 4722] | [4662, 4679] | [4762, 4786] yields 8.16 Angstrom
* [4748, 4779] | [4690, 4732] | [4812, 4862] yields 0.77 Angstrom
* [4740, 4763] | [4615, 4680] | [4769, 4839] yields 4.62 Angstrom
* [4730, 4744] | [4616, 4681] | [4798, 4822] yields 3.59 Angstrom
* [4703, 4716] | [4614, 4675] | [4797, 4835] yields 7.76 Angstrom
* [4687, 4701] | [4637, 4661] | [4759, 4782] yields -2.30 Angstrom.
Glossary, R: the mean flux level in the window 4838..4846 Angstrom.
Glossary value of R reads 2.47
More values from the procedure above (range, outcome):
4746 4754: 2.19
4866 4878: 3.28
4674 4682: 3.02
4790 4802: 2.39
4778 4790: 2.69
